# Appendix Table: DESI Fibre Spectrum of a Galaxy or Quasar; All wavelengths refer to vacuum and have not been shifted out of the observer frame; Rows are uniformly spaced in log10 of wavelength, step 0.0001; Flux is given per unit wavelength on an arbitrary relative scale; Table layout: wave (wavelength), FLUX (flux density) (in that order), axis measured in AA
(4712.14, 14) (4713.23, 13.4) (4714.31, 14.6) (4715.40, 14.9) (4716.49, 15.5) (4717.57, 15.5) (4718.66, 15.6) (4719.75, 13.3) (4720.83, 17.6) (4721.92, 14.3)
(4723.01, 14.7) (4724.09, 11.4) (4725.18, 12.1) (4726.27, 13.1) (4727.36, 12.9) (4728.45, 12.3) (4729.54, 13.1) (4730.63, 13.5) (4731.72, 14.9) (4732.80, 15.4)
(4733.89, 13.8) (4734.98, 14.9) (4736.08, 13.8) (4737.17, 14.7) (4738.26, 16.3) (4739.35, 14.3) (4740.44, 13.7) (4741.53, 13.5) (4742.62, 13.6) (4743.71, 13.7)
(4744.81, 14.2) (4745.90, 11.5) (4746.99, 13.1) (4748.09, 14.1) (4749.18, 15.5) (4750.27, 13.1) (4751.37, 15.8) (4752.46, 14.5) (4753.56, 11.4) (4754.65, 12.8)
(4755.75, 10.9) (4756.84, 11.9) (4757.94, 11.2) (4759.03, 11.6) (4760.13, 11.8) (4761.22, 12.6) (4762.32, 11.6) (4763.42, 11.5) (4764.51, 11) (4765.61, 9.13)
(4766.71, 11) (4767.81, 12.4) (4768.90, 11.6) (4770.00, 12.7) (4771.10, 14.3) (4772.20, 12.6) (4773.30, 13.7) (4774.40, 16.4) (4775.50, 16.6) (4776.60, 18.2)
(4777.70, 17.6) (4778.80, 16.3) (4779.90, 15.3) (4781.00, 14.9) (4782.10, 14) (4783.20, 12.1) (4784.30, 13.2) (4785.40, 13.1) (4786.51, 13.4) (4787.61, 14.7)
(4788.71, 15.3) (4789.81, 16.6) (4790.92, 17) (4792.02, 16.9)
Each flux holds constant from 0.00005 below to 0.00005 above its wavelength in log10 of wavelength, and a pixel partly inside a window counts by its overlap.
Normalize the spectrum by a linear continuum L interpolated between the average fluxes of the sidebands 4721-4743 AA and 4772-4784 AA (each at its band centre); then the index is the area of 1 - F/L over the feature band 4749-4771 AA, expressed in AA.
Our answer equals 3.8 AA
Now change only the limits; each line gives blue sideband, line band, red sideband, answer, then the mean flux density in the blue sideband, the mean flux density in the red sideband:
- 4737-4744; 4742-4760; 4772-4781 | 2.1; 14.3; 15.9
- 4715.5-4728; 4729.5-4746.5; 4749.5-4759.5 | -0.8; 14.2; 12.7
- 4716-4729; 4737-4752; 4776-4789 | 0.3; 14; 14.8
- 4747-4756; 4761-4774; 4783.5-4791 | 1.8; 13.6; 14.5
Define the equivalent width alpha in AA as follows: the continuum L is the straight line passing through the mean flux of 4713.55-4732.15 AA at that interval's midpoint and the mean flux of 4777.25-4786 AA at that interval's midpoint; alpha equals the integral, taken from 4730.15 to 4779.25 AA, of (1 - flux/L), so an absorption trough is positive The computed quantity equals 2.7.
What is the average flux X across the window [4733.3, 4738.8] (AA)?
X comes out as 14.7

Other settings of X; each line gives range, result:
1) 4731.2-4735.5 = 14.8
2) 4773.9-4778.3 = 17.2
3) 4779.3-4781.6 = 15.1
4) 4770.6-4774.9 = 14.2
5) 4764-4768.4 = 10.9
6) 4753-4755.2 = 12.1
